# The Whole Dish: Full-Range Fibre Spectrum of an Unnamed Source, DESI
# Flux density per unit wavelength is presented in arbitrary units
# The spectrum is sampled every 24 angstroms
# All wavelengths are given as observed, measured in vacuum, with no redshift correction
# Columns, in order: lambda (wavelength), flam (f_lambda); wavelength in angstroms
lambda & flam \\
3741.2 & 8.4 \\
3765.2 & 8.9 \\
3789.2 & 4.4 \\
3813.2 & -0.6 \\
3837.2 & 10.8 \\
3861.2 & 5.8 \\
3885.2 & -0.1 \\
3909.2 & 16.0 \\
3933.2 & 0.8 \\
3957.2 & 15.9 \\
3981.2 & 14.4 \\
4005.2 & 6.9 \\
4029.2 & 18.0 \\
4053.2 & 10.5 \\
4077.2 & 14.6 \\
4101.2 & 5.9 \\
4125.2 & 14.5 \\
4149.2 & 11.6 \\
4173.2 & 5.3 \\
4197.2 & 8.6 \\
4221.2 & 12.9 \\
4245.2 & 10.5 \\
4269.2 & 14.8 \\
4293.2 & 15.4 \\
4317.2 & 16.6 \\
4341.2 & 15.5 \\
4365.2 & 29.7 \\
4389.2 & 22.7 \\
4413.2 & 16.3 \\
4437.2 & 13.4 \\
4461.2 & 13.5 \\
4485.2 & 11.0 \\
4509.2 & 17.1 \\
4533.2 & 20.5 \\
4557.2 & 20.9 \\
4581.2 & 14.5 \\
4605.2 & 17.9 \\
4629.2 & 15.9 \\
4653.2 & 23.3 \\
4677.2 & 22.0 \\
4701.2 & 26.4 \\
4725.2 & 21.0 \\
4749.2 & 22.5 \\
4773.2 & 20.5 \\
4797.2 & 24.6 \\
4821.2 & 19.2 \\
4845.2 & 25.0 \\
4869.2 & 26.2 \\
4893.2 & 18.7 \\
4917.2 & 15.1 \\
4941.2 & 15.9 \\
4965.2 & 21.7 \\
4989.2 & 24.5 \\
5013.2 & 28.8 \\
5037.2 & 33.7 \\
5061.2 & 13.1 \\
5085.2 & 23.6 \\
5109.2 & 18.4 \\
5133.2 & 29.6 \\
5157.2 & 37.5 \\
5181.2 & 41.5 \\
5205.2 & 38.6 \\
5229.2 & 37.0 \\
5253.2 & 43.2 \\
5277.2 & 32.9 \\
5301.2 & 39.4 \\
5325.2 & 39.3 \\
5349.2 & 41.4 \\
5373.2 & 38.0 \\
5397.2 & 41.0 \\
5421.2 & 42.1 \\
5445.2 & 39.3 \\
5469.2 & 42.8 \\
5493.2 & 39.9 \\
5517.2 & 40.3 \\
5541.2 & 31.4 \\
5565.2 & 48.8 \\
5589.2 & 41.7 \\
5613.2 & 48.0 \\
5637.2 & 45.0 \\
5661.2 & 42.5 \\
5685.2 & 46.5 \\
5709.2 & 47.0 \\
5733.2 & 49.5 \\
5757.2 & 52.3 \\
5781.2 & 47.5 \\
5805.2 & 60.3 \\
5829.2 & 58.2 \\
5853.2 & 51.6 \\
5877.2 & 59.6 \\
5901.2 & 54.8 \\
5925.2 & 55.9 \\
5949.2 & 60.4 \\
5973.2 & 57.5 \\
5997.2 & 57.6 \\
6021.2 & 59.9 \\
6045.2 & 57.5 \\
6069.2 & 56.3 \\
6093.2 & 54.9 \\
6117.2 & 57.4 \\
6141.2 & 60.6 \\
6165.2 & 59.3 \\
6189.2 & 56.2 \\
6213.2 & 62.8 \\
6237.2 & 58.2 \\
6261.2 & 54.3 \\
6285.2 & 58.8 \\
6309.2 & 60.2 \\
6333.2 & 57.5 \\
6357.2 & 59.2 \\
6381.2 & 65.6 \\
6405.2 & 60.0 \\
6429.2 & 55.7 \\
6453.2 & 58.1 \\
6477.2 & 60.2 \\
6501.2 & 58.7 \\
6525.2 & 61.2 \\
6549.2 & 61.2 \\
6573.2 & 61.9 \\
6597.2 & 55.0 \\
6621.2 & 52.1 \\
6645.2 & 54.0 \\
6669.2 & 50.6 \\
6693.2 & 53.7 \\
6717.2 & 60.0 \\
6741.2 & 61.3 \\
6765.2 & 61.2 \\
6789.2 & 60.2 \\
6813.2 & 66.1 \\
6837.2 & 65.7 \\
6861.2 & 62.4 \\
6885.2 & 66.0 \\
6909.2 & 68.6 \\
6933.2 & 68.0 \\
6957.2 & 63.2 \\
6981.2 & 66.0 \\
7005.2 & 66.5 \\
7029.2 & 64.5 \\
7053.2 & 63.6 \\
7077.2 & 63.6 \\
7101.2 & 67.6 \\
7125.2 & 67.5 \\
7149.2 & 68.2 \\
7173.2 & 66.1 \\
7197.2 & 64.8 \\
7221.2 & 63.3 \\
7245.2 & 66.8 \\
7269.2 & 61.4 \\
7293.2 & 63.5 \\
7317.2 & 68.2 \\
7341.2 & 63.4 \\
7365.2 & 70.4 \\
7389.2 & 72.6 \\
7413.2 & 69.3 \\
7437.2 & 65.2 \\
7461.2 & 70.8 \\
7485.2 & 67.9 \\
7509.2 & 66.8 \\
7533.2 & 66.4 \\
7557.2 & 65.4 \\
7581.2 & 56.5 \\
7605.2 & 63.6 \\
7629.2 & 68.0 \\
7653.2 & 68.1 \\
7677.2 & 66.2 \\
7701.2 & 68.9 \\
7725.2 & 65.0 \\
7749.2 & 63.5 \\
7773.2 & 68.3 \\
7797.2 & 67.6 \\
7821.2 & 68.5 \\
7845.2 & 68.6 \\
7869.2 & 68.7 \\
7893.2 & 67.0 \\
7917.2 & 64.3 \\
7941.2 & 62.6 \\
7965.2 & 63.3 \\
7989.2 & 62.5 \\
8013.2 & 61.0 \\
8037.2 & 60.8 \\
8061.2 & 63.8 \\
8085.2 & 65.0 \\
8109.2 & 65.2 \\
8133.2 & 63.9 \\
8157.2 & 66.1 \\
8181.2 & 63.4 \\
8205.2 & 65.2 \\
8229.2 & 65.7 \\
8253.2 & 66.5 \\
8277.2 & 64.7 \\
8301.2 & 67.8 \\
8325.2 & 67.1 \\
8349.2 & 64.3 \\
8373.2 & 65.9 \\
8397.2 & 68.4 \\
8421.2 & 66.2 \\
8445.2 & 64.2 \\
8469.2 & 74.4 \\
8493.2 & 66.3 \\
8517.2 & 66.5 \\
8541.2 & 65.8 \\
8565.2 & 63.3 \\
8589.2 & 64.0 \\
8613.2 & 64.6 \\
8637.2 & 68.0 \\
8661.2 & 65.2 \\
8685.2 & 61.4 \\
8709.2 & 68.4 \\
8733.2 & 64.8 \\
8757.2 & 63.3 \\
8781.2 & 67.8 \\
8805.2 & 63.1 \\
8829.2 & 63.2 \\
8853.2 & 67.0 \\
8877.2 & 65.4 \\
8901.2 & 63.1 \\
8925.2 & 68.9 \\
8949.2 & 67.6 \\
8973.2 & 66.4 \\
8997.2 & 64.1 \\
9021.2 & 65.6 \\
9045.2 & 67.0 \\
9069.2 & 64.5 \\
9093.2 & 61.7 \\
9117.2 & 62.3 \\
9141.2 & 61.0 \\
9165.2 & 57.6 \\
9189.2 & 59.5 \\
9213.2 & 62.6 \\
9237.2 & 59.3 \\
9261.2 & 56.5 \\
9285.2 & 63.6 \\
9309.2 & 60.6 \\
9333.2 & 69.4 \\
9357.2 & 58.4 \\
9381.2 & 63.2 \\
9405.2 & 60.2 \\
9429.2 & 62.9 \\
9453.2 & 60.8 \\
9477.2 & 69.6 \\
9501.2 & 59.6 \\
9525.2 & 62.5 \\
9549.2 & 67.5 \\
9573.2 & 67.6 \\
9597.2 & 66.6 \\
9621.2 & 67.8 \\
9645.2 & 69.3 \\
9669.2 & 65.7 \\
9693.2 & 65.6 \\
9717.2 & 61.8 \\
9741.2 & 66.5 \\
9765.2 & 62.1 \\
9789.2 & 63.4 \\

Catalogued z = 0.29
